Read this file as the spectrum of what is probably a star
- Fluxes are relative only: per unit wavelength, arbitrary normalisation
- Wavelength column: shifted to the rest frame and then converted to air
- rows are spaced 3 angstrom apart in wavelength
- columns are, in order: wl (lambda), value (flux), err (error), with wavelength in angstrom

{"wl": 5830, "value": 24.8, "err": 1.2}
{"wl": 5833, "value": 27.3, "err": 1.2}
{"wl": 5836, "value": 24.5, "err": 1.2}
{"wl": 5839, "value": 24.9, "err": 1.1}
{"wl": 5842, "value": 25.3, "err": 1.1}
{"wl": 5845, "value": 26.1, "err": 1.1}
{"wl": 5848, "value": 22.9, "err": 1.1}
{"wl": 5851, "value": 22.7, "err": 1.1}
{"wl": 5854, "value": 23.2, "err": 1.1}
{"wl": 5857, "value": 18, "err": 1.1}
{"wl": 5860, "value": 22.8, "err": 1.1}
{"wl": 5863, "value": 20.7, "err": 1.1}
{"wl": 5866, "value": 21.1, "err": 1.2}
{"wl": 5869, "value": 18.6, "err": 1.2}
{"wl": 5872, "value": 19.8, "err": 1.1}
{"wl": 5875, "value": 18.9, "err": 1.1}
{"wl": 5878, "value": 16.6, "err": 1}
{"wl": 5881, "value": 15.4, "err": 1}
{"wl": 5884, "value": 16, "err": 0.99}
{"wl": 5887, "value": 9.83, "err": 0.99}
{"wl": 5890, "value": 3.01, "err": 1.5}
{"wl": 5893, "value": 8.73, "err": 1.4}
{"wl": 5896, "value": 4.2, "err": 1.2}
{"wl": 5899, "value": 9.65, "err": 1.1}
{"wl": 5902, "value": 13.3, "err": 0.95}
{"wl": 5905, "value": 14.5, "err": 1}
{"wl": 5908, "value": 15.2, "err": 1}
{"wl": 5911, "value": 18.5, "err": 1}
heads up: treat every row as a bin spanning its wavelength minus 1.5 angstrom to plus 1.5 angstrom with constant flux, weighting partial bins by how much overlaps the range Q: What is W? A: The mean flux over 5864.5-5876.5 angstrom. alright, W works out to 19.6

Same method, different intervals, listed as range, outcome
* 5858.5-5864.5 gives 21.8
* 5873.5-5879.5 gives 17.8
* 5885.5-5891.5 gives 6.42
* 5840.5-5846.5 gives 25.7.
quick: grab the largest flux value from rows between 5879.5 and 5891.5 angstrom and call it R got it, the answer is 16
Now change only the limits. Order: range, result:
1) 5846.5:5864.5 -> 23.2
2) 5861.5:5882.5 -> 21.1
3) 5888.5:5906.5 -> 14.5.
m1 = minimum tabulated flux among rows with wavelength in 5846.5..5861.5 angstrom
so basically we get 18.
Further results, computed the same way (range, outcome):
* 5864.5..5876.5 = 18.6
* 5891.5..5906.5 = 4.2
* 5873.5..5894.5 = 3.01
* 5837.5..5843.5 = 24.9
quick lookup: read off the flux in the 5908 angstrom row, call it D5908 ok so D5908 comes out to 15.2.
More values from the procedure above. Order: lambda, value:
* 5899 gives 9.65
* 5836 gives 24.5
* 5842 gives 25.3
